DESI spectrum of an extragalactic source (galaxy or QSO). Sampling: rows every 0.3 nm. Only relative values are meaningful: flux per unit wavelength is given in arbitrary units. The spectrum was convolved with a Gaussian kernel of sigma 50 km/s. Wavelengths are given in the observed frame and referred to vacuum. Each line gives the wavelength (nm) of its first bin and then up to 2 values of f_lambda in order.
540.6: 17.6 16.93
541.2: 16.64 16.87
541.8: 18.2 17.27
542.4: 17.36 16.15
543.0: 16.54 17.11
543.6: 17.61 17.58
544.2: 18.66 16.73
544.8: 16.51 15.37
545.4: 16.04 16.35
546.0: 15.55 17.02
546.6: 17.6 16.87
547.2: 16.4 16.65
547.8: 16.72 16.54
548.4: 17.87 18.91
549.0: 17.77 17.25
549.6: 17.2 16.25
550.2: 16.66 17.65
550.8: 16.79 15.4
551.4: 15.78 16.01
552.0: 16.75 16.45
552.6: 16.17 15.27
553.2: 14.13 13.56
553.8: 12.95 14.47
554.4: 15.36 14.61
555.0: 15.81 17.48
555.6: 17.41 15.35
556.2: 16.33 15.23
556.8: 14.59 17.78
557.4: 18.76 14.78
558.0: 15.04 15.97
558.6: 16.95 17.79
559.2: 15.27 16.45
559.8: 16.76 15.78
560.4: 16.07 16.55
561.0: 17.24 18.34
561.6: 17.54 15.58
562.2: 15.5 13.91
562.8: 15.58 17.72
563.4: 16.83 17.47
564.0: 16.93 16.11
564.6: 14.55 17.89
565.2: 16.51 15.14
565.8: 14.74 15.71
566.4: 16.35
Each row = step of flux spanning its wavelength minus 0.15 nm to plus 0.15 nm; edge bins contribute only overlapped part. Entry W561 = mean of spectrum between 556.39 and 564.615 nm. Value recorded 16.4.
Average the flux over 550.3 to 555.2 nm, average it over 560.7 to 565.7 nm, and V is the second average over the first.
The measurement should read 1.06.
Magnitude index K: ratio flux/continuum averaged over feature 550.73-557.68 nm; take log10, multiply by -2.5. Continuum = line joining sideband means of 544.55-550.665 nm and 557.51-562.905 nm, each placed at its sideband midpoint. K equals 0.05 mag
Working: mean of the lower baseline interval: 16.9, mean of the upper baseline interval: 16.2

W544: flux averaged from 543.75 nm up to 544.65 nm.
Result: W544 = 17.7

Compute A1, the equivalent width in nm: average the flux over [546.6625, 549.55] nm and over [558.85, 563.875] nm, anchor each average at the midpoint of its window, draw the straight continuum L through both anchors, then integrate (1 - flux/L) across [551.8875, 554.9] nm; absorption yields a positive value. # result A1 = 0.35 nm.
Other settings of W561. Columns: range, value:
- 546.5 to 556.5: 16.2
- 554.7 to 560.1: 16.3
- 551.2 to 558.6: 15.7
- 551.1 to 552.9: 16.1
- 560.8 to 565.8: 16.4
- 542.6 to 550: 16.9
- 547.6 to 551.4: 17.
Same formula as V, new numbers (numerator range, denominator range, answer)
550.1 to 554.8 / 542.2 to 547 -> 0.92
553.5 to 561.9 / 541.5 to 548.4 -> 0.95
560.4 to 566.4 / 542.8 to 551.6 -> 0.97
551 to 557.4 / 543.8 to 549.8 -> 0.92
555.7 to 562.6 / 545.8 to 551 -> 0.96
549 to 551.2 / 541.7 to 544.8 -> 0.98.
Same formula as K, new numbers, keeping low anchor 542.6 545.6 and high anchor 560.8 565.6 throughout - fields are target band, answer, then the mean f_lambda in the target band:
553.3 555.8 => 0.10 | 15.2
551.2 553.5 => 0.07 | 15.6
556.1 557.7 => 0.01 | 16.4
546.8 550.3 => -0.02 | 17.1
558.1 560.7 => 0.01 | 16.4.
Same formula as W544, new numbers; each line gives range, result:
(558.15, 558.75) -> 16.5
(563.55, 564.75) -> 16.3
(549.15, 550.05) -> 16.9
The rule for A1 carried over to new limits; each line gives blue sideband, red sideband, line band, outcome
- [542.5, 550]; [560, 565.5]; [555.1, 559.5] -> 0.07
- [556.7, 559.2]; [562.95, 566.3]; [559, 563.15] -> 0.02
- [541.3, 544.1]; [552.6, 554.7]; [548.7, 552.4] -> -0.37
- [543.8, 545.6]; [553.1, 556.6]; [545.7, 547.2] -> -0.02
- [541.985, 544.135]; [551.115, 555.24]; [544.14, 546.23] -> 0.05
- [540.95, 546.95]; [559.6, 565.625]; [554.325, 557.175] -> 0.11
